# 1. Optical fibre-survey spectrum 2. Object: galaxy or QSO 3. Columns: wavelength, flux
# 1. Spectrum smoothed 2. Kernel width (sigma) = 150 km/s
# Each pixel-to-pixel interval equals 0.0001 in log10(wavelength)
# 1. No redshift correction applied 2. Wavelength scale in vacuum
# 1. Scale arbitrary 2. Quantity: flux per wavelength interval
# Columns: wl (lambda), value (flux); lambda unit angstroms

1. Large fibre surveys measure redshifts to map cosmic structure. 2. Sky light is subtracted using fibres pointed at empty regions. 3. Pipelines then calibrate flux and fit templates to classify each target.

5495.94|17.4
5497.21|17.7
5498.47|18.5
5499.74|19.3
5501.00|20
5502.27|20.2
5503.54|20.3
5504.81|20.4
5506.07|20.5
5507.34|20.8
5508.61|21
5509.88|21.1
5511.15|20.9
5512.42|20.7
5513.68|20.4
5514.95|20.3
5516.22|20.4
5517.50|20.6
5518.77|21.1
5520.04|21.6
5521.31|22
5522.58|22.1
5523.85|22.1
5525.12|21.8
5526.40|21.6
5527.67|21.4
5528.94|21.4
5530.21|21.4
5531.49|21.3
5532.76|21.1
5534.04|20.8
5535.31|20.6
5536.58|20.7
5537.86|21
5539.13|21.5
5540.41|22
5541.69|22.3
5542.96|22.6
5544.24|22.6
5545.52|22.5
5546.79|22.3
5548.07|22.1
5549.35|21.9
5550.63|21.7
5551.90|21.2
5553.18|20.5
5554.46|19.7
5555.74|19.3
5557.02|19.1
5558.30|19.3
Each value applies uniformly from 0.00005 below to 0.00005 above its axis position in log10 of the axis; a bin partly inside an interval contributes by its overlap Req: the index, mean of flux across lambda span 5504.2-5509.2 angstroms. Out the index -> 20.7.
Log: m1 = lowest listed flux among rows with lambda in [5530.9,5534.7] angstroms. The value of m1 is 20.8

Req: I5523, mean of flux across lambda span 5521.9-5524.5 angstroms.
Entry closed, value 22.1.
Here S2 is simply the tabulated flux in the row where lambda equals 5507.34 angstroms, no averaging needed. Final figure 20.8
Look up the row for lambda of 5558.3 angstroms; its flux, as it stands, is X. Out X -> 19.3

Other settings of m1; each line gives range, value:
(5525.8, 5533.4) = 21.1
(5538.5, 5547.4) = 21.5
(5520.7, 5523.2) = 22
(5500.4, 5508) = 20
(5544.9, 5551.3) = 21.7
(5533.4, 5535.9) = 20.6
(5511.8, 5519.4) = 20.3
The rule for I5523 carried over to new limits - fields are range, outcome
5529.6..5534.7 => 21.1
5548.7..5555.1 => 21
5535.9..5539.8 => 21.1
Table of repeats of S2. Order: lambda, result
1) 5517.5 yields 20.6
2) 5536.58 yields 20.7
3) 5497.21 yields 17.7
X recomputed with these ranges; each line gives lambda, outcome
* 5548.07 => 22.1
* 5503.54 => 20.3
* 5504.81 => 20.4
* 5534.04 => 20.8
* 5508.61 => 21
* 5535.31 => 20.6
